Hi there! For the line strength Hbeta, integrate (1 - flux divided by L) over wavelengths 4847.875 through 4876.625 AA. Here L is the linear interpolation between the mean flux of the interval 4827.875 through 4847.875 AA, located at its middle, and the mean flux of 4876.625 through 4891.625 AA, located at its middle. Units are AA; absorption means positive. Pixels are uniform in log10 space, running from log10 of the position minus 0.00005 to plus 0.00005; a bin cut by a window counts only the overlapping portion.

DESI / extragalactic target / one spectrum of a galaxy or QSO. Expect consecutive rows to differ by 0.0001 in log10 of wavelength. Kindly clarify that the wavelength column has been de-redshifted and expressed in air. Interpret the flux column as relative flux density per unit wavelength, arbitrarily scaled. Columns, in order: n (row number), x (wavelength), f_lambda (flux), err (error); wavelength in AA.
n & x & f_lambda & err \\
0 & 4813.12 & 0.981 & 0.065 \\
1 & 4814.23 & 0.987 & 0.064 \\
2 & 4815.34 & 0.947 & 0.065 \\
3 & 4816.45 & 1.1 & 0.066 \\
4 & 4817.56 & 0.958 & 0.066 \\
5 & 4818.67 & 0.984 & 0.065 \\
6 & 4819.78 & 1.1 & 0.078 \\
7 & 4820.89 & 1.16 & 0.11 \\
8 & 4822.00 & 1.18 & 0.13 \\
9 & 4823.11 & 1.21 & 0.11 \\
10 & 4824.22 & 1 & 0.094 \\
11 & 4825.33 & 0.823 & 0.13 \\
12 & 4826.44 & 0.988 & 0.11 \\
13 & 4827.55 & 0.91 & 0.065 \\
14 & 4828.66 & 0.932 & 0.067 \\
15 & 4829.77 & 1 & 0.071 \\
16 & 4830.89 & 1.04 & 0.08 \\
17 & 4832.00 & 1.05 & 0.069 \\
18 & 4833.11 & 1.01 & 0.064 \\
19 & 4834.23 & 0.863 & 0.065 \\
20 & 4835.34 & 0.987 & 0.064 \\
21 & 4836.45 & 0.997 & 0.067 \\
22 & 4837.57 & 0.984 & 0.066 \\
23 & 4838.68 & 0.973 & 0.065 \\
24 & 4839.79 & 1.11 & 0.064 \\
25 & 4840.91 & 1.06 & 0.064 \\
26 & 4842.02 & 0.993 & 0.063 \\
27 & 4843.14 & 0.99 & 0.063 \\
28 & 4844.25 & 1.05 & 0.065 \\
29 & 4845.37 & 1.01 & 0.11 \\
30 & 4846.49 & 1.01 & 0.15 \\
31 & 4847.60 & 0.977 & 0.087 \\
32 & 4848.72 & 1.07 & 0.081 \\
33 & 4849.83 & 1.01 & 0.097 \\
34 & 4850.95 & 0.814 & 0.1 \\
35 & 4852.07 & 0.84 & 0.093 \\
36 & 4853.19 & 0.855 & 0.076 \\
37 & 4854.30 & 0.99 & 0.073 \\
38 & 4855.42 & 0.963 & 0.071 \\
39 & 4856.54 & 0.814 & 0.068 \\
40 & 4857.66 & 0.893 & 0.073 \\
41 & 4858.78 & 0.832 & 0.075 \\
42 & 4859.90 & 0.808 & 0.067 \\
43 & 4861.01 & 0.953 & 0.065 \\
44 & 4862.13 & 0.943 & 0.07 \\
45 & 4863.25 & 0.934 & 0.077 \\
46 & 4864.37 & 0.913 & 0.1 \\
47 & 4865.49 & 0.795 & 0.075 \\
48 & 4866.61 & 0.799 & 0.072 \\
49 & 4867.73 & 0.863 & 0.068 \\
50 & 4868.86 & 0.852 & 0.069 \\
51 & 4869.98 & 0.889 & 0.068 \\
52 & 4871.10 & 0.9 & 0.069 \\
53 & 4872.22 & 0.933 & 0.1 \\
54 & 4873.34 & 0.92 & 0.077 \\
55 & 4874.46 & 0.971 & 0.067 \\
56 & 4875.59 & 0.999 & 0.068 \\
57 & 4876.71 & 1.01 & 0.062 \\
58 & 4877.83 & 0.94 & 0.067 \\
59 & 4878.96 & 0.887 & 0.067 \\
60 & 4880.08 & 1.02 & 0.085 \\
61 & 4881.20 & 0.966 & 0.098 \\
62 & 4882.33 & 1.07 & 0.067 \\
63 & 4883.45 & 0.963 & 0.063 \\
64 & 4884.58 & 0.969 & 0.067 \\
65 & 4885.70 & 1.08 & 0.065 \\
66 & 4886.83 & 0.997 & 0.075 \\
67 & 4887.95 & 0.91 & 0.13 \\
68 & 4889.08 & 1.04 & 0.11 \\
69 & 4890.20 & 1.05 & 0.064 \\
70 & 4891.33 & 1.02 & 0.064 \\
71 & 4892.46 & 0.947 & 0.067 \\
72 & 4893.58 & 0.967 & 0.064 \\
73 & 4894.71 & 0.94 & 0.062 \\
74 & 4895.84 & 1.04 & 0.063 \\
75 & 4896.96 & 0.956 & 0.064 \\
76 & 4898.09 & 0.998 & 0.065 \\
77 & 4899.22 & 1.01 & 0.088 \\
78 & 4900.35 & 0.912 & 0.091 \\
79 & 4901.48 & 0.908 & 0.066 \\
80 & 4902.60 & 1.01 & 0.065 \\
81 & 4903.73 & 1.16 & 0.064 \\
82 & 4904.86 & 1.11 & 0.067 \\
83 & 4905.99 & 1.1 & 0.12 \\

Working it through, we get 2.7 AA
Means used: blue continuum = 1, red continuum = 0.993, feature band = 0.905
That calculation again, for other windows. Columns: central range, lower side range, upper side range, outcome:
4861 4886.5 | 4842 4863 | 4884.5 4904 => 0.7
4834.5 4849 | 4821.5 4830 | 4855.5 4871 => -1.0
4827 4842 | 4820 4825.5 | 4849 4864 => 0.5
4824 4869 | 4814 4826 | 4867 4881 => 2.0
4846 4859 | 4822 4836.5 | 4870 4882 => 0.7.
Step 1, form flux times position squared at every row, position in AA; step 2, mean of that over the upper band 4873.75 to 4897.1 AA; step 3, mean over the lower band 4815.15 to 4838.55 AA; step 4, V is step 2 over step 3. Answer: 1.00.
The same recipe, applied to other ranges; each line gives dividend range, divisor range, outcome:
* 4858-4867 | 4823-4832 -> 0.90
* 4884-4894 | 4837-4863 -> 1.06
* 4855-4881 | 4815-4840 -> 0.91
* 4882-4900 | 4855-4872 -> 1.15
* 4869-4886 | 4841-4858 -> 1.02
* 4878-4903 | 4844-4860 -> 1.08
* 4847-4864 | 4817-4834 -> 0.91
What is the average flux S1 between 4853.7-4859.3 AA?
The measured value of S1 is 0.899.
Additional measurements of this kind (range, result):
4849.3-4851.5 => 0.91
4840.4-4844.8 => 1.02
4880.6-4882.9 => 1.02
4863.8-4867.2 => 0.837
